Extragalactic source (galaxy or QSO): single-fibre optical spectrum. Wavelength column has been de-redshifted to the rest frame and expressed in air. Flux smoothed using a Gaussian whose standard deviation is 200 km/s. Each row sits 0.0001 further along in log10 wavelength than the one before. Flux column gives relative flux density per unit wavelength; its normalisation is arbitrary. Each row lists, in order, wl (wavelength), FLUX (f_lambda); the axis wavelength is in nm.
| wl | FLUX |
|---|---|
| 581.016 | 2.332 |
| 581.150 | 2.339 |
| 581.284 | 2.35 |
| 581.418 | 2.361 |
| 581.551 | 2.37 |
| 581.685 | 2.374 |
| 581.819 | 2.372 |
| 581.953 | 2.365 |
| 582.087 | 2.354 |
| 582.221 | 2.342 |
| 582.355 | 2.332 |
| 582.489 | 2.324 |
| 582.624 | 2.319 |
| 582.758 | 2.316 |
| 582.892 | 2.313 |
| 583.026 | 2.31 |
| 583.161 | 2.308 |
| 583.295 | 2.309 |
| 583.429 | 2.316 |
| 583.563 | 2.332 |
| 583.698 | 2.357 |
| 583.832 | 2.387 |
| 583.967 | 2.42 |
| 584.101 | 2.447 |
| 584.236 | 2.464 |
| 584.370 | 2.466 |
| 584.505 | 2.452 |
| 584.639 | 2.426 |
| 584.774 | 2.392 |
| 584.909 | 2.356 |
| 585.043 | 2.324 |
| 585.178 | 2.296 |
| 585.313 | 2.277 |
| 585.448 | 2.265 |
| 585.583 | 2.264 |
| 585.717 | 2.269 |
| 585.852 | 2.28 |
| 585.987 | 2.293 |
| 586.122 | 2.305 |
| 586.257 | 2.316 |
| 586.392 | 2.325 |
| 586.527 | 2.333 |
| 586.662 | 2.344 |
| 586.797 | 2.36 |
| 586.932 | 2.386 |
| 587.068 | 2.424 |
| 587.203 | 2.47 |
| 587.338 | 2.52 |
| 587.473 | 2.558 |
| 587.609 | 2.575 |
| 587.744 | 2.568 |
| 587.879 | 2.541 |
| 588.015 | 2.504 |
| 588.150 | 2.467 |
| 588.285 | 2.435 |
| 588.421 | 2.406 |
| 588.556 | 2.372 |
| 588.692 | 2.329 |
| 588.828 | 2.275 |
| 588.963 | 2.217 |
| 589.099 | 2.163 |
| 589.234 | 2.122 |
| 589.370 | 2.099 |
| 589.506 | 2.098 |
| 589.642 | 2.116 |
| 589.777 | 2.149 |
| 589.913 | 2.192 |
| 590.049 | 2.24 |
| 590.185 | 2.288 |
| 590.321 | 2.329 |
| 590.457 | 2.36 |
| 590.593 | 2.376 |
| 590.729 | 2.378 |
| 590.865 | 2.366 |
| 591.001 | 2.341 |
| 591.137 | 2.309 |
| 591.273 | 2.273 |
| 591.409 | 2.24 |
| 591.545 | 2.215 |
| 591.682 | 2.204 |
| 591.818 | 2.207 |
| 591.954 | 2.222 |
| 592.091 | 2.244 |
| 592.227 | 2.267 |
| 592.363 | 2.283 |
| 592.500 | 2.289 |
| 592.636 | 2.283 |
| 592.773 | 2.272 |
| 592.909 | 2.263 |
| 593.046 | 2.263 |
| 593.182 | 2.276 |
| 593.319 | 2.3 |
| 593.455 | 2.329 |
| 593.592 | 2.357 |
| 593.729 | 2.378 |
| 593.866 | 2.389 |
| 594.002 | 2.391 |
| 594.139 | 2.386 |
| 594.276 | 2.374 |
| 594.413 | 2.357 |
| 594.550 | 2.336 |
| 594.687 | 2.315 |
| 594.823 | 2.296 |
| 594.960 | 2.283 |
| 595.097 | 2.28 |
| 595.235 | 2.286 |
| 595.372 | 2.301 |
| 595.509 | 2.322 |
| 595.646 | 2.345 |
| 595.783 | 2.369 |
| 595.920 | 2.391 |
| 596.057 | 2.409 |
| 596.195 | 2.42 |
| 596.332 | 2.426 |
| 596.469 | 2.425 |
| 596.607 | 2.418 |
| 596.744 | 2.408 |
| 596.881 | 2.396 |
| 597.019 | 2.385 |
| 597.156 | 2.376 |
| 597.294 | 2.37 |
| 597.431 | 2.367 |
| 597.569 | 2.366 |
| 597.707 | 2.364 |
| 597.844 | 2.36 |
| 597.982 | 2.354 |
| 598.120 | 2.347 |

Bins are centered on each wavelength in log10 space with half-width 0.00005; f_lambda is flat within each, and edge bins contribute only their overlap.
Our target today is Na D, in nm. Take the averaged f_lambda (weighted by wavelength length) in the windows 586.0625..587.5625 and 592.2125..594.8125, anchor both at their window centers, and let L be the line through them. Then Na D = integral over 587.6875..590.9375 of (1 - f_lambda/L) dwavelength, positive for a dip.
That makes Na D 0.09 nm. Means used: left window 2.4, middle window 2.31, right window 2.32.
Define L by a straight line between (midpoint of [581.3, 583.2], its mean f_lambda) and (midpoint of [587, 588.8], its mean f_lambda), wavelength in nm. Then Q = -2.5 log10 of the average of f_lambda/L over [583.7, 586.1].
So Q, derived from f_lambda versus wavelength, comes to 0.02 mag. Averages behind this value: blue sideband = 2.34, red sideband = 2.47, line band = 2.36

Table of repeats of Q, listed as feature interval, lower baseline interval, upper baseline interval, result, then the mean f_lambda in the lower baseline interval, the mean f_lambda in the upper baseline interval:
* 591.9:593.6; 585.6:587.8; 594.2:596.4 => 0.04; 2.39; 2.34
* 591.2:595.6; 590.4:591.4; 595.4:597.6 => 0.03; 2.34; 2.39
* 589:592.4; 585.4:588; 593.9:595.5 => 0.06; 2.39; 2.33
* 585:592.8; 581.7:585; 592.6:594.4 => 0.01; 2.37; 2.33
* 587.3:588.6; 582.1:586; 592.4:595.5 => -0.07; 2.34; 2.32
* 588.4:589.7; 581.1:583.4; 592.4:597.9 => 0.06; 2.34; 2.35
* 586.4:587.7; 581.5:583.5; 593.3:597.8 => -0.04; 2.33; 2.36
